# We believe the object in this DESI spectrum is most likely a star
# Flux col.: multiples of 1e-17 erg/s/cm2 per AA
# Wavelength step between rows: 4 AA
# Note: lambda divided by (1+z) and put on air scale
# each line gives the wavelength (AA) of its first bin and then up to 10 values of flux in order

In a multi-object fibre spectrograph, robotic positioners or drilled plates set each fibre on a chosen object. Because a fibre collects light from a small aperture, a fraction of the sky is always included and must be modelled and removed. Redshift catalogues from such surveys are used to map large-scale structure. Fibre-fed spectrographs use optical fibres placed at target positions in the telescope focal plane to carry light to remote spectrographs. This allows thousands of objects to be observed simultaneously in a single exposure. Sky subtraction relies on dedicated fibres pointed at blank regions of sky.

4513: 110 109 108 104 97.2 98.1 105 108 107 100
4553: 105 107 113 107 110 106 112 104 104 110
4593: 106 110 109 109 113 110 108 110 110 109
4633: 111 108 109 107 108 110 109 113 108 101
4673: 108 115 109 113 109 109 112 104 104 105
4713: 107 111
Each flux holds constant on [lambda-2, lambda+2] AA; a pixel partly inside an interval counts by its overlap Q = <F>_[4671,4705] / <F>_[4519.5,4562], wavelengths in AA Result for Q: 1.05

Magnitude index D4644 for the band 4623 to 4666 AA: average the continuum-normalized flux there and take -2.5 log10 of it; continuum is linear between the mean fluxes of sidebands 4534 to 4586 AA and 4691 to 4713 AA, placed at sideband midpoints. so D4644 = -0.026 mag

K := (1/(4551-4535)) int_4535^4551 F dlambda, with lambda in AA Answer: 105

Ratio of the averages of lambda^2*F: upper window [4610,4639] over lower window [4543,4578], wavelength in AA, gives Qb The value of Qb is 1.0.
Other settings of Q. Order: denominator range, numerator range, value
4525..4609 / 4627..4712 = 1.02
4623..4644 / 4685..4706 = 0.99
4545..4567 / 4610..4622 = 1.03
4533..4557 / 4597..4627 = 1.05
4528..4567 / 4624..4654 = 1.04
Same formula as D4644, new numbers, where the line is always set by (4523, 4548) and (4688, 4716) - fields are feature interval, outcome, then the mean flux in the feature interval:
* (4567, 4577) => -0.05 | 109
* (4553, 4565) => -0.05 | 109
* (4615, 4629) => -0.04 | 109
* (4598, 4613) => -0.05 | 110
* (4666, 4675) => 0.02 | 105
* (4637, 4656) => -0.03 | 108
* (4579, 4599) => -0.02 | 107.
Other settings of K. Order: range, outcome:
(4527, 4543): 102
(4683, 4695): 110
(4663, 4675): 106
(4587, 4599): 109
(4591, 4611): 109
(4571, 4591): 107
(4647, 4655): 109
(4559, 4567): 110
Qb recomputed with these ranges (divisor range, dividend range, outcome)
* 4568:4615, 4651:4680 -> 1.04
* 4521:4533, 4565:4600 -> 1.09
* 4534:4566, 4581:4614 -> 1.04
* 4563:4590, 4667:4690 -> 1.06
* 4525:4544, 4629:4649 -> 1.11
